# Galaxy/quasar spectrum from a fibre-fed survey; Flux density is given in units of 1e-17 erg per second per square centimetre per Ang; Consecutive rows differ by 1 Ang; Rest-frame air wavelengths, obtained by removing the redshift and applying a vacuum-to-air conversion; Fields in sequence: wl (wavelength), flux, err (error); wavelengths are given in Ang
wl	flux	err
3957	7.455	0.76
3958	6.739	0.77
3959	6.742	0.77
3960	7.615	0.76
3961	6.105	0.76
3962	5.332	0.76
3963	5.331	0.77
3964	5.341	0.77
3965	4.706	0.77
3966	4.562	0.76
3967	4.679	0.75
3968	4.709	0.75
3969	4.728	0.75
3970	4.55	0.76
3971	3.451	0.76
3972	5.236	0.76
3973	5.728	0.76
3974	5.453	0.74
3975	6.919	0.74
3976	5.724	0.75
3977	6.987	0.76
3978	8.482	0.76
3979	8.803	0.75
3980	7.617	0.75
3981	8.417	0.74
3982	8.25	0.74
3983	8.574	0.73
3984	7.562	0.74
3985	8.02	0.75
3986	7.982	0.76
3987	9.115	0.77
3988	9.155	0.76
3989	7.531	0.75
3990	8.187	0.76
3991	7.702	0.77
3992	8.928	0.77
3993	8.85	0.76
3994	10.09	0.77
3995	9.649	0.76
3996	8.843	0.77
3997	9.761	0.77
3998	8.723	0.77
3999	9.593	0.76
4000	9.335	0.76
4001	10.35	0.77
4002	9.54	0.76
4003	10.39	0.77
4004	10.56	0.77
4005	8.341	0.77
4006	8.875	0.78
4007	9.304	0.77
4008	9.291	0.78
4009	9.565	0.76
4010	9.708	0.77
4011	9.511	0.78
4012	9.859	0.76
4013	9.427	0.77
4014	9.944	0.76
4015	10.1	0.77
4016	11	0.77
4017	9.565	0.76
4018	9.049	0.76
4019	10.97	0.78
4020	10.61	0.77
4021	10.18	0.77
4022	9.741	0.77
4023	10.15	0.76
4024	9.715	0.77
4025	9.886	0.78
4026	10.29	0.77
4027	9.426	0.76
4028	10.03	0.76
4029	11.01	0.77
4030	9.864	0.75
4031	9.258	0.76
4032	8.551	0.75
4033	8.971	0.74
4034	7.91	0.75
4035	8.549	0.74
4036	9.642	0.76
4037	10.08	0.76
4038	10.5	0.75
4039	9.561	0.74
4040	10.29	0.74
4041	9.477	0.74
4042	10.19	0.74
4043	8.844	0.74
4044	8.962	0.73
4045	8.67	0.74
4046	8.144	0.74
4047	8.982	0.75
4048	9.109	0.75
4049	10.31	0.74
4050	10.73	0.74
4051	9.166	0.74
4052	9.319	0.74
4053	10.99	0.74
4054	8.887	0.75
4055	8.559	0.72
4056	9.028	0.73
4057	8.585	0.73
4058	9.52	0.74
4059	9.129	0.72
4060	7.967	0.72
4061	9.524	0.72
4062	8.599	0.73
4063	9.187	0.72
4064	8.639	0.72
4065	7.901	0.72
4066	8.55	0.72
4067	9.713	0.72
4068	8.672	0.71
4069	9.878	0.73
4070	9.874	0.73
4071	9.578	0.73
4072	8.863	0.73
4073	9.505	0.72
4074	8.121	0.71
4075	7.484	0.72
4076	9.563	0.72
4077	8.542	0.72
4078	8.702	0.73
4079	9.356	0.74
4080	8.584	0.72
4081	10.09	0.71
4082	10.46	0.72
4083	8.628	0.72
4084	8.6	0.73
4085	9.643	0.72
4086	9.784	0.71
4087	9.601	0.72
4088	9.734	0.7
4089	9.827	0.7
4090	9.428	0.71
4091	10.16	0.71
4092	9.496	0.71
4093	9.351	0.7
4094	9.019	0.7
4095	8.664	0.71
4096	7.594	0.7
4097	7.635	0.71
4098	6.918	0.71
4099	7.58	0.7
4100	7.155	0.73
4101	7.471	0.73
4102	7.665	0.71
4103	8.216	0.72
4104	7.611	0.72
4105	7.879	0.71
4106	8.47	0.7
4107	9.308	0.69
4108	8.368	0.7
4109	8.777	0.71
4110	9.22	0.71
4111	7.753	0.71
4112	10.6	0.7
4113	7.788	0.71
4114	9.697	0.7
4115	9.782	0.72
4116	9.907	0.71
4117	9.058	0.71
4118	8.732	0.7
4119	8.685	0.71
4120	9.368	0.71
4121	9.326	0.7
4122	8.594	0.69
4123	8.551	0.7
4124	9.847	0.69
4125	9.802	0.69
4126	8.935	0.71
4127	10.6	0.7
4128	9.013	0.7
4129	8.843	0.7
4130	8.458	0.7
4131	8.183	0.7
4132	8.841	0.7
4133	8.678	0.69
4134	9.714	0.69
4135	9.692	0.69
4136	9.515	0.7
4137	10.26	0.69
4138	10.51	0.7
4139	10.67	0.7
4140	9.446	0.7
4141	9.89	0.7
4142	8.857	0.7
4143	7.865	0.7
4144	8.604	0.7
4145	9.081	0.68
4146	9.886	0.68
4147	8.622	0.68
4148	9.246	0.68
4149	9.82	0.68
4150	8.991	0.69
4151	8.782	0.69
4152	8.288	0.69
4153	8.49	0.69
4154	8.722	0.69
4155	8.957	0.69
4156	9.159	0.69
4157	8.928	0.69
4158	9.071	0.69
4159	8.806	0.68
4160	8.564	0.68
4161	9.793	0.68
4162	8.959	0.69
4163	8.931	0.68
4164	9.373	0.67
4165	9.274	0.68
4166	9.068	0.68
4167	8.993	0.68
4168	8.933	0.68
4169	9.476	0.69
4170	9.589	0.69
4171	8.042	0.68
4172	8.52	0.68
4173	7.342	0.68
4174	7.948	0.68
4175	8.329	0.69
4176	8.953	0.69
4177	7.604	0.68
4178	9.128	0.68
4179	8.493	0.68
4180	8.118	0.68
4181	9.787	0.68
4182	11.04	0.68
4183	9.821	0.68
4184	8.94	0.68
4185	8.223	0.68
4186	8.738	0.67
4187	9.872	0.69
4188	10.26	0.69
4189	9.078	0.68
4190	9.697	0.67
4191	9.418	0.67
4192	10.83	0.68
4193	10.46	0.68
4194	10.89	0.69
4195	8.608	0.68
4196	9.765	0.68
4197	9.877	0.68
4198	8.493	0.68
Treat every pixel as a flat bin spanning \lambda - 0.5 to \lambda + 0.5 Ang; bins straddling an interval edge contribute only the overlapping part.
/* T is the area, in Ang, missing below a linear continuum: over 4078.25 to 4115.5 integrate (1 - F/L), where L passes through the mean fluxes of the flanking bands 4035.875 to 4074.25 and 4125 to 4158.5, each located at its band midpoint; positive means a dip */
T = 1.7 Ang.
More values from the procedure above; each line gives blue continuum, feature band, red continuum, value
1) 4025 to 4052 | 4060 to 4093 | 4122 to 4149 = 0.8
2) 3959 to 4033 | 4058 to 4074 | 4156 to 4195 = -0.7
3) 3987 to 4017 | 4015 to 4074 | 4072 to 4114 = -2.3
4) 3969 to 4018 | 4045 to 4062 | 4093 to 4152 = -1.1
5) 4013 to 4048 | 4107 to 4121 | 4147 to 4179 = 0.1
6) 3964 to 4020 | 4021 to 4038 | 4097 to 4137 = -2.5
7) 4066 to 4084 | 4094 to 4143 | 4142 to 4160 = 0.6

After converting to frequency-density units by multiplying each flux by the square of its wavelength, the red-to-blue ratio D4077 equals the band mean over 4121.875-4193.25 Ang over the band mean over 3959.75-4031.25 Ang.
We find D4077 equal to 1.18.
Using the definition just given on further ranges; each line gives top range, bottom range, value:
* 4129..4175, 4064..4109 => 1.06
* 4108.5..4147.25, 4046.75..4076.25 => 1.04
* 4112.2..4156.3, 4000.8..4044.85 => 1.00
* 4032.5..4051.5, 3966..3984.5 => 1.52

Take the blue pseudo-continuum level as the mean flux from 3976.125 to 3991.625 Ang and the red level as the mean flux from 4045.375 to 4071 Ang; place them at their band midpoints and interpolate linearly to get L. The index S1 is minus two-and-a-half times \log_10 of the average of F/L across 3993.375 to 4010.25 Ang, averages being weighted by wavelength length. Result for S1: -0.14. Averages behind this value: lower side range 8.11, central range 9.52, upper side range 9.16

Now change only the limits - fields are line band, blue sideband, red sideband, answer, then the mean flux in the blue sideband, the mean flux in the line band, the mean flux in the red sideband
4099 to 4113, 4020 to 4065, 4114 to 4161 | 0.12 mag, 9.41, 8.3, 9.18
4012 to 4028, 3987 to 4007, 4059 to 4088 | -0.10 mag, 9.18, 10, 9.07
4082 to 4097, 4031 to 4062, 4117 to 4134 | -0.01 mag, 9.26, 9.24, 9.05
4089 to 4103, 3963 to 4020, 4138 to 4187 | 0.04 mag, 8.16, 8.37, 8.99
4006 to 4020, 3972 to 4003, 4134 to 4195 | -0.16 mag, 8.31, 9.79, 9.18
